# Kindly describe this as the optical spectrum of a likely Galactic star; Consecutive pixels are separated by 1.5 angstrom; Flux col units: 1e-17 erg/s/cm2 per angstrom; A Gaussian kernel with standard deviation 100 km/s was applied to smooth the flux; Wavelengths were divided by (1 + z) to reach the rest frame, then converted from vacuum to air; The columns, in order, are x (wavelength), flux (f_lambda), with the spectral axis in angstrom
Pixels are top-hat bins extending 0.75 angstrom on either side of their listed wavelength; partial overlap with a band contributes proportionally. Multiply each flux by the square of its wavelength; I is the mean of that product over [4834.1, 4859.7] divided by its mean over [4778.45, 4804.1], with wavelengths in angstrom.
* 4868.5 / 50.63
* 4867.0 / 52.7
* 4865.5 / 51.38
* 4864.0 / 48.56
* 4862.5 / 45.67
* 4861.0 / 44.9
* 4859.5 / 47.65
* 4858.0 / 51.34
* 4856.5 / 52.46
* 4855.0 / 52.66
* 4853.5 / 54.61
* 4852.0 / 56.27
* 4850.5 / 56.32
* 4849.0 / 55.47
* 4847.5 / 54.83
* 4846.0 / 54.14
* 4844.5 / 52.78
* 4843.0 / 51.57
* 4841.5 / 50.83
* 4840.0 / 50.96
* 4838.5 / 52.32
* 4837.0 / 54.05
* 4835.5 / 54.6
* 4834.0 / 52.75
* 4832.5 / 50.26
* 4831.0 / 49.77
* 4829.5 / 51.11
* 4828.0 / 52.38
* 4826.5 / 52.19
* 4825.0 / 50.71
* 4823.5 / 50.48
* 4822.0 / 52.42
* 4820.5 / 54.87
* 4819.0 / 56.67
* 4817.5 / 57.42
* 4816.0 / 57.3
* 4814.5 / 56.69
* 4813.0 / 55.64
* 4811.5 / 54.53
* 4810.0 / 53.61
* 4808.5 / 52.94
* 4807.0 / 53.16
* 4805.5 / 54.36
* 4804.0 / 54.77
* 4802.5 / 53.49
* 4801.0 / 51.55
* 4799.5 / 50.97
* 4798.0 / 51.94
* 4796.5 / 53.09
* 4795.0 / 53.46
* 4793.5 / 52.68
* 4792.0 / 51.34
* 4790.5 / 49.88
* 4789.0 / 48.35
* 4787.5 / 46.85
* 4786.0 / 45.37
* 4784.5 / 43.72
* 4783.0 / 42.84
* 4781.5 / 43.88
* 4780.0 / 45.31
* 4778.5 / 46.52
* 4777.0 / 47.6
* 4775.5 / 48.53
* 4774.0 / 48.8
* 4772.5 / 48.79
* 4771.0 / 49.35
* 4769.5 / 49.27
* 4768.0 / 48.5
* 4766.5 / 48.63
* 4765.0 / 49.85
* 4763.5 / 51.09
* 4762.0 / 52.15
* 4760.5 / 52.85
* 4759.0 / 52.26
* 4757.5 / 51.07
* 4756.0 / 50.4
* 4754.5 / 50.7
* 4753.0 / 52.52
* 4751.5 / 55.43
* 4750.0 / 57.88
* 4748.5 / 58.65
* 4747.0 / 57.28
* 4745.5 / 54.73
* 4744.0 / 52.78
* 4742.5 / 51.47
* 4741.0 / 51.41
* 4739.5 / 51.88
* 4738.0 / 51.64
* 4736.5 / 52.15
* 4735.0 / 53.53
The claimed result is 1.11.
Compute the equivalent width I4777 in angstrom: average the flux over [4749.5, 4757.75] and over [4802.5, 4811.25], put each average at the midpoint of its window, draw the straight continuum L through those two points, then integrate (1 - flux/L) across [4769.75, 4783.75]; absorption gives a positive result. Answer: 1.7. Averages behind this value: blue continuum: 53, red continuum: 53.8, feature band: 46.9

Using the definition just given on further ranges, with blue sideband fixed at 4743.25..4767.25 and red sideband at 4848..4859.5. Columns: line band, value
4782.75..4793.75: 1.2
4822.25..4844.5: 0.8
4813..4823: -0.4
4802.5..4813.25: -0.1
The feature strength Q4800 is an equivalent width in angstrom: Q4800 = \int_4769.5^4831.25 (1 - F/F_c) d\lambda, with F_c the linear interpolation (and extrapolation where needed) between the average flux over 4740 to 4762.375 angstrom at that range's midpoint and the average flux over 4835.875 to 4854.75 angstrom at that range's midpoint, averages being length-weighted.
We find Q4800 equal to 2.85 angstrom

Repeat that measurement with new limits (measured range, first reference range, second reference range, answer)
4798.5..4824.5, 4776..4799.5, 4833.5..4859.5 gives -1.98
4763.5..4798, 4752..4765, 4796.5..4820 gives 2.85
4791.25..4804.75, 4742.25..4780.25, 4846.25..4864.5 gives -0.28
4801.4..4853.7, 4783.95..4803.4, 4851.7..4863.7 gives -3.35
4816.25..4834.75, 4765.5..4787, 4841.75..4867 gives -0.98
